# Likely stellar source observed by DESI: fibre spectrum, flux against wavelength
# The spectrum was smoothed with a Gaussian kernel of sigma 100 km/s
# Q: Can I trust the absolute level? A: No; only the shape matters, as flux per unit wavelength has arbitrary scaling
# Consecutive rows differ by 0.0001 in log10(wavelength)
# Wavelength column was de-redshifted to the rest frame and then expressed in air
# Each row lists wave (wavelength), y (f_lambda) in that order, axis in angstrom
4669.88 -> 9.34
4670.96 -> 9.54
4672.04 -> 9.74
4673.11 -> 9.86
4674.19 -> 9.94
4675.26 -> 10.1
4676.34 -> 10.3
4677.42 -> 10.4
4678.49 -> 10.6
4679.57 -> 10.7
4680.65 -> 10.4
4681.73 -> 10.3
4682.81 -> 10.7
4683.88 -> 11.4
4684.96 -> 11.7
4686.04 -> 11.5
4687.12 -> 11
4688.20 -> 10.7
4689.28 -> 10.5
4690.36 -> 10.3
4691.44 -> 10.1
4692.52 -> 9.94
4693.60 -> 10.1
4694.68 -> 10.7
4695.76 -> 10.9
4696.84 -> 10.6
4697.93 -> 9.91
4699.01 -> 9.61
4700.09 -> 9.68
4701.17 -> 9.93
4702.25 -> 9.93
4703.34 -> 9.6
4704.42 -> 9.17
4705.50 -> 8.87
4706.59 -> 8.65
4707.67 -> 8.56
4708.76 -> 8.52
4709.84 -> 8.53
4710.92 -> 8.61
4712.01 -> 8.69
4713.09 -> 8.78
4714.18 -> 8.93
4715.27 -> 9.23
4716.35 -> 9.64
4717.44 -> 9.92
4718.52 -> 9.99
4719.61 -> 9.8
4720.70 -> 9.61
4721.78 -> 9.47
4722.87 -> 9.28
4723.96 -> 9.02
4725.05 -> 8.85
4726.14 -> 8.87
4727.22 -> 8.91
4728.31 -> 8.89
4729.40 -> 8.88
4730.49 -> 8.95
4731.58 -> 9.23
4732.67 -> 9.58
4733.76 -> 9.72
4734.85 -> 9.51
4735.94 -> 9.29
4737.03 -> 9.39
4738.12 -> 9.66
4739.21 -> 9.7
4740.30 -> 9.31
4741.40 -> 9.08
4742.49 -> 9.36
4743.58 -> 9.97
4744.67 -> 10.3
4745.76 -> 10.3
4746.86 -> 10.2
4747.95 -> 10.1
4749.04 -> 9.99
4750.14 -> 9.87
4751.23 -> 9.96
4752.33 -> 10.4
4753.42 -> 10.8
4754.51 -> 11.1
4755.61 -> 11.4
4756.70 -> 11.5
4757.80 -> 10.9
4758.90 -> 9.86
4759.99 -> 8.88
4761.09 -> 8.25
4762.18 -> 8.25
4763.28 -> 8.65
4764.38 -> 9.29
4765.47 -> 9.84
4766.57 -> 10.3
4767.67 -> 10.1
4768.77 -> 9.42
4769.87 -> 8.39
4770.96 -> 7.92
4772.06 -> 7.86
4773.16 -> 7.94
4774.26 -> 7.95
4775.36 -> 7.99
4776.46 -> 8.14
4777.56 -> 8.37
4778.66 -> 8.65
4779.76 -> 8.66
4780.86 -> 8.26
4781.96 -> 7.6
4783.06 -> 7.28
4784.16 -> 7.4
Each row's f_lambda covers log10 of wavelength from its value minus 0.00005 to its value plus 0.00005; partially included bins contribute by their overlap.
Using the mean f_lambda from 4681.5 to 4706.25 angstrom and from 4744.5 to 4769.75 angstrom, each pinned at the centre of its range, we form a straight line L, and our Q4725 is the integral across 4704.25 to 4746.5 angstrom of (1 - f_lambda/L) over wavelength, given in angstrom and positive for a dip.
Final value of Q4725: 3.6 angstrom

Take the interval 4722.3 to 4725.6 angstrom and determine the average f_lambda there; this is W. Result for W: 9.03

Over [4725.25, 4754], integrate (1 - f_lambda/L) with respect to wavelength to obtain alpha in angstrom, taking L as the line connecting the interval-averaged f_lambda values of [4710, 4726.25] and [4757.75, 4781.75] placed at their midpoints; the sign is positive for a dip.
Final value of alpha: -1.9 angstrom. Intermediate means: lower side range 9.24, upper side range 8.75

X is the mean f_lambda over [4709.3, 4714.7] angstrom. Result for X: 8.71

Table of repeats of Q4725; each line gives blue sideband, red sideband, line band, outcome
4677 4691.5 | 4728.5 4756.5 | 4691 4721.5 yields 2.65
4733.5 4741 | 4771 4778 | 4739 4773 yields -3.67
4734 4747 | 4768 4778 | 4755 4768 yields -1.50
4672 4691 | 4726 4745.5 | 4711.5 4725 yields 0.59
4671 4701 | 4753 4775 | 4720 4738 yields 1.14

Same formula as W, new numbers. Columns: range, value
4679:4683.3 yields 10.5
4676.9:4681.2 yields 10.5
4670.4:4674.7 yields 9.75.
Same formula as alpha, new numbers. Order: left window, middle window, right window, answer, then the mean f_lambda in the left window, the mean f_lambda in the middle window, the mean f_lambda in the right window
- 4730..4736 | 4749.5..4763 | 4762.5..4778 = -1.6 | 9.39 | 10.1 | 8.72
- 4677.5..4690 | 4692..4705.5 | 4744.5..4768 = 0.9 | 10.8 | 9.96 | 10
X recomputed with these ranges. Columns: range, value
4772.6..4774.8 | 7.94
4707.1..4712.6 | 8.6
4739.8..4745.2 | 9.6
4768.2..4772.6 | 8.41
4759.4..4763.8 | 8.53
